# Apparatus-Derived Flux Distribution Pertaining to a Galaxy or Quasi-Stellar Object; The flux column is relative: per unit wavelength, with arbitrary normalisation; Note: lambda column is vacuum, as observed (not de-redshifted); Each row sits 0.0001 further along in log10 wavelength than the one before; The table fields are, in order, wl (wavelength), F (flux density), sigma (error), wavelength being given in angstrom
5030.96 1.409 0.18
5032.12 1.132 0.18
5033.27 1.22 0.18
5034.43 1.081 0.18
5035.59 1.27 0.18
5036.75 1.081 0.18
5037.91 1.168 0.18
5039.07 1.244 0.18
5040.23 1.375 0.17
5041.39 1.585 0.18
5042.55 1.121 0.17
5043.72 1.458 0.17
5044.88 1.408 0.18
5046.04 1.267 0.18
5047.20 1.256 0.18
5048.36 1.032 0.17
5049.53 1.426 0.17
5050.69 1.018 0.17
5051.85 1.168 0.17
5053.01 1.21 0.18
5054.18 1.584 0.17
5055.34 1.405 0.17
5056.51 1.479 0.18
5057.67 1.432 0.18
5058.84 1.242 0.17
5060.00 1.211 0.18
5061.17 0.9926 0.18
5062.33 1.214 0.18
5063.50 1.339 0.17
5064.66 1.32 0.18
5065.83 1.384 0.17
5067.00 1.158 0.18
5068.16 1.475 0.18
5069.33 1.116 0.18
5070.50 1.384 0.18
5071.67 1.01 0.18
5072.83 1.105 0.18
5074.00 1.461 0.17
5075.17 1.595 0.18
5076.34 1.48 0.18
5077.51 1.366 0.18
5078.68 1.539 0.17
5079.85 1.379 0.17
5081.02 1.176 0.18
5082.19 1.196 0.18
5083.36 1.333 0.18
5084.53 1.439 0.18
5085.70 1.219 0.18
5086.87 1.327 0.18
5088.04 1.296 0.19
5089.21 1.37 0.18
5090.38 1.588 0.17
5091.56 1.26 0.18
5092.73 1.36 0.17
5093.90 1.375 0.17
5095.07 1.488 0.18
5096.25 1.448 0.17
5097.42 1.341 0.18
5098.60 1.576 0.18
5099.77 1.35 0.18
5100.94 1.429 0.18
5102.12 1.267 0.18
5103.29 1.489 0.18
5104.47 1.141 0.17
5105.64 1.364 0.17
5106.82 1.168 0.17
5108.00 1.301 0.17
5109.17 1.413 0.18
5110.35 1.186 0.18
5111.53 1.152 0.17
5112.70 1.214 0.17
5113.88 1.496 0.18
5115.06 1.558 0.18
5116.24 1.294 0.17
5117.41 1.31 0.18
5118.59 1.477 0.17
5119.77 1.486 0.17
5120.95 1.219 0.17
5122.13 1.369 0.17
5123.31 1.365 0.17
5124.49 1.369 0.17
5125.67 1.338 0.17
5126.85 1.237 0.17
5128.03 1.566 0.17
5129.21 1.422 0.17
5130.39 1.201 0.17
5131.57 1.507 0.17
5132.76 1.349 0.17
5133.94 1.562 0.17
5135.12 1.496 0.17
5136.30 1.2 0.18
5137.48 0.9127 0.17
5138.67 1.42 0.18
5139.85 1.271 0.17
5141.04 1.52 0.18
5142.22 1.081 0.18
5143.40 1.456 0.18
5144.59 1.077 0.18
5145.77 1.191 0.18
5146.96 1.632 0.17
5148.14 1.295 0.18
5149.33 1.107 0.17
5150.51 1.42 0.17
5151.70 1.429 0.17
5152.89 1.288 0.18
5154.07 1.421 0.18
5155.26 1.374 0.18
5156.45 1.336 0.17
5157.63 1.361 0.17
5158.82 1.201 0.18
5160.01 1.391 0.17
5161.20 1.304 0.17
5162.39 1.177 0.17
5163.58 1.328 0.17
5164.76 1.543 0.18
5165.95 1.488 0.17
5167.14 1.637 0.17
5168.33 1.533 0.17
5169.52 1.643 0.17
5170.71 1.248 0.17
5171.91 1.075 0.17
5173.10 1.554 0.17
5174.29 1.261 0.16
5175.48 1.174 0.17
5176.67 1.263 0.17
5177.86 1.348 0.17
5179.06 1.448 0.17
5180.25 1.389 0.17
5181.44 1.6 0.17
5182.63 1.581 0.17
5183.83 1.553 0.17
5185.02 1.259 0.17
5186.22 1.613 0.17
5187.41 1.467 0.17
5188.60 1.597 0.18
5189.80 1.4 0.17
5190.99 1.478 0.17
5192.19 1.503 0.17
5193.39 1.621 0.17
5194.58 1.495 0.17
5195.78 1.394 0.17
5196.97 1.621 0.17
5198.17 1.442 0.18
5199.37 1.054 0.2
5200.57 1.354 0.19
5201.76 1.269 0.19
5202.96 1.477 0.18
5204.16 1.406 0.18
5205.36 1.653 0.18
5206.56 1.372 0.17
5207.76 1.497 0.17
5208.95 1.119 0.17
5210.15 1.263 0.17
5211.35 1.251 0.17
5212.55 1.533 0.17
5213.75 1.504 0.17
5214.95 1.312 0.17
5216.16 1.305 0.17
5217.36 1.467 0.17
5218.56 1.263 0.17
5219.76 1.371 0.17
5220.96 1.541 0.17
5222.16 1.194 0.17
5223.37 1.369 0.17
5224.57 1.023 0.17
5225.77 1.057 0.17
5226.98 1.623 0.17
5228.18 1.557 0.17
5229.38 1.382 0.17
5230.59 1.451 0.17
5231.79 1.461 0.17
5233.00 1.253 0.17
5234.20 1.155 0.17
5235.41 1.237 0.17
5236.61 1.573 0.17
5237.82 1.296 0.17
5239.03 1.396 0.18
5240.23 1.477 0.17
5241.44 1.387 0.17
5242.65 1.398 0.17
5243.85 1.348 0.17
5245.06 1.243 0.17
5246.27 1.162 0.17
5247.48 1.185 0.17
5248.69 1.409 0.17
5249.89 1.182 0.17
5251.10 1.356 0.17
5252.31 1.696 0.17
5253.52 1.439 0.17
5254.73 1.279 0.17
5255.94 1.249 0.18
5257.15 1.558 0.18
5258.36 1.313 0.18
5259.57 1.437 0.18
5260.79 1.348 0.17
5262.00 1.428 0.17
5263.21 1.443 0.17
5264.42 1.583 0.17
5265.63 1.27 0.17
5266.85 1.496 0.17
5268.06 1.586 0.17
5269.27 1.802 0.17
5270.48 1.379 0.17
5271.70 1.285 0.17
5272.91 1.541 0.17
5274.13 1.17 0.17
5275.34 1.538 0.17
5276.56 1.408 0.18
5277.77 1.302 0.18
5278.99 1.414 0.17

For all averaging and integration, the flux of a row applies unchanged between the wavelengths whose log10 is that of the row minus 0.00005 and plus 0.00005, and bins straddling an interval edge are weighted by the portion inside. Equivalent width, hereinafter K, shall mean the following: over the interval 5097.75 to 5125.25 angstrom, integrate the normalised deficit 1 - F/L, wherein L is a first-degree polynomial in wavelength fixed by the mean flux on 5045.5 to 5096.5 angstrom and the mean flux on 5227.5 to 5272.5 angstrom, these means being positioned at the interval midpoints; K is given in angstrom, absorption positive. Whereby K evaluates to -0.3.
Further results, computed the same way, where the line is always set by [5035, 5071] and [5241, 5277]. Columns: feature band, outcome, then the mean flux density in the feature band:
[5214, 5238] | 0.5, 1.35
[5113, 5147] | -0.7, 1.35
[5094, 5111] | -0.6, 1.35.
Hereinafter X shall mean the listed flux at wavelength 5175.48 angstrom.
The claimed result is 1.174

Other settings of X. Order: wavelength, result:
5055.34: 1.405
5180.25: 1.389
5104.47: 1.141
